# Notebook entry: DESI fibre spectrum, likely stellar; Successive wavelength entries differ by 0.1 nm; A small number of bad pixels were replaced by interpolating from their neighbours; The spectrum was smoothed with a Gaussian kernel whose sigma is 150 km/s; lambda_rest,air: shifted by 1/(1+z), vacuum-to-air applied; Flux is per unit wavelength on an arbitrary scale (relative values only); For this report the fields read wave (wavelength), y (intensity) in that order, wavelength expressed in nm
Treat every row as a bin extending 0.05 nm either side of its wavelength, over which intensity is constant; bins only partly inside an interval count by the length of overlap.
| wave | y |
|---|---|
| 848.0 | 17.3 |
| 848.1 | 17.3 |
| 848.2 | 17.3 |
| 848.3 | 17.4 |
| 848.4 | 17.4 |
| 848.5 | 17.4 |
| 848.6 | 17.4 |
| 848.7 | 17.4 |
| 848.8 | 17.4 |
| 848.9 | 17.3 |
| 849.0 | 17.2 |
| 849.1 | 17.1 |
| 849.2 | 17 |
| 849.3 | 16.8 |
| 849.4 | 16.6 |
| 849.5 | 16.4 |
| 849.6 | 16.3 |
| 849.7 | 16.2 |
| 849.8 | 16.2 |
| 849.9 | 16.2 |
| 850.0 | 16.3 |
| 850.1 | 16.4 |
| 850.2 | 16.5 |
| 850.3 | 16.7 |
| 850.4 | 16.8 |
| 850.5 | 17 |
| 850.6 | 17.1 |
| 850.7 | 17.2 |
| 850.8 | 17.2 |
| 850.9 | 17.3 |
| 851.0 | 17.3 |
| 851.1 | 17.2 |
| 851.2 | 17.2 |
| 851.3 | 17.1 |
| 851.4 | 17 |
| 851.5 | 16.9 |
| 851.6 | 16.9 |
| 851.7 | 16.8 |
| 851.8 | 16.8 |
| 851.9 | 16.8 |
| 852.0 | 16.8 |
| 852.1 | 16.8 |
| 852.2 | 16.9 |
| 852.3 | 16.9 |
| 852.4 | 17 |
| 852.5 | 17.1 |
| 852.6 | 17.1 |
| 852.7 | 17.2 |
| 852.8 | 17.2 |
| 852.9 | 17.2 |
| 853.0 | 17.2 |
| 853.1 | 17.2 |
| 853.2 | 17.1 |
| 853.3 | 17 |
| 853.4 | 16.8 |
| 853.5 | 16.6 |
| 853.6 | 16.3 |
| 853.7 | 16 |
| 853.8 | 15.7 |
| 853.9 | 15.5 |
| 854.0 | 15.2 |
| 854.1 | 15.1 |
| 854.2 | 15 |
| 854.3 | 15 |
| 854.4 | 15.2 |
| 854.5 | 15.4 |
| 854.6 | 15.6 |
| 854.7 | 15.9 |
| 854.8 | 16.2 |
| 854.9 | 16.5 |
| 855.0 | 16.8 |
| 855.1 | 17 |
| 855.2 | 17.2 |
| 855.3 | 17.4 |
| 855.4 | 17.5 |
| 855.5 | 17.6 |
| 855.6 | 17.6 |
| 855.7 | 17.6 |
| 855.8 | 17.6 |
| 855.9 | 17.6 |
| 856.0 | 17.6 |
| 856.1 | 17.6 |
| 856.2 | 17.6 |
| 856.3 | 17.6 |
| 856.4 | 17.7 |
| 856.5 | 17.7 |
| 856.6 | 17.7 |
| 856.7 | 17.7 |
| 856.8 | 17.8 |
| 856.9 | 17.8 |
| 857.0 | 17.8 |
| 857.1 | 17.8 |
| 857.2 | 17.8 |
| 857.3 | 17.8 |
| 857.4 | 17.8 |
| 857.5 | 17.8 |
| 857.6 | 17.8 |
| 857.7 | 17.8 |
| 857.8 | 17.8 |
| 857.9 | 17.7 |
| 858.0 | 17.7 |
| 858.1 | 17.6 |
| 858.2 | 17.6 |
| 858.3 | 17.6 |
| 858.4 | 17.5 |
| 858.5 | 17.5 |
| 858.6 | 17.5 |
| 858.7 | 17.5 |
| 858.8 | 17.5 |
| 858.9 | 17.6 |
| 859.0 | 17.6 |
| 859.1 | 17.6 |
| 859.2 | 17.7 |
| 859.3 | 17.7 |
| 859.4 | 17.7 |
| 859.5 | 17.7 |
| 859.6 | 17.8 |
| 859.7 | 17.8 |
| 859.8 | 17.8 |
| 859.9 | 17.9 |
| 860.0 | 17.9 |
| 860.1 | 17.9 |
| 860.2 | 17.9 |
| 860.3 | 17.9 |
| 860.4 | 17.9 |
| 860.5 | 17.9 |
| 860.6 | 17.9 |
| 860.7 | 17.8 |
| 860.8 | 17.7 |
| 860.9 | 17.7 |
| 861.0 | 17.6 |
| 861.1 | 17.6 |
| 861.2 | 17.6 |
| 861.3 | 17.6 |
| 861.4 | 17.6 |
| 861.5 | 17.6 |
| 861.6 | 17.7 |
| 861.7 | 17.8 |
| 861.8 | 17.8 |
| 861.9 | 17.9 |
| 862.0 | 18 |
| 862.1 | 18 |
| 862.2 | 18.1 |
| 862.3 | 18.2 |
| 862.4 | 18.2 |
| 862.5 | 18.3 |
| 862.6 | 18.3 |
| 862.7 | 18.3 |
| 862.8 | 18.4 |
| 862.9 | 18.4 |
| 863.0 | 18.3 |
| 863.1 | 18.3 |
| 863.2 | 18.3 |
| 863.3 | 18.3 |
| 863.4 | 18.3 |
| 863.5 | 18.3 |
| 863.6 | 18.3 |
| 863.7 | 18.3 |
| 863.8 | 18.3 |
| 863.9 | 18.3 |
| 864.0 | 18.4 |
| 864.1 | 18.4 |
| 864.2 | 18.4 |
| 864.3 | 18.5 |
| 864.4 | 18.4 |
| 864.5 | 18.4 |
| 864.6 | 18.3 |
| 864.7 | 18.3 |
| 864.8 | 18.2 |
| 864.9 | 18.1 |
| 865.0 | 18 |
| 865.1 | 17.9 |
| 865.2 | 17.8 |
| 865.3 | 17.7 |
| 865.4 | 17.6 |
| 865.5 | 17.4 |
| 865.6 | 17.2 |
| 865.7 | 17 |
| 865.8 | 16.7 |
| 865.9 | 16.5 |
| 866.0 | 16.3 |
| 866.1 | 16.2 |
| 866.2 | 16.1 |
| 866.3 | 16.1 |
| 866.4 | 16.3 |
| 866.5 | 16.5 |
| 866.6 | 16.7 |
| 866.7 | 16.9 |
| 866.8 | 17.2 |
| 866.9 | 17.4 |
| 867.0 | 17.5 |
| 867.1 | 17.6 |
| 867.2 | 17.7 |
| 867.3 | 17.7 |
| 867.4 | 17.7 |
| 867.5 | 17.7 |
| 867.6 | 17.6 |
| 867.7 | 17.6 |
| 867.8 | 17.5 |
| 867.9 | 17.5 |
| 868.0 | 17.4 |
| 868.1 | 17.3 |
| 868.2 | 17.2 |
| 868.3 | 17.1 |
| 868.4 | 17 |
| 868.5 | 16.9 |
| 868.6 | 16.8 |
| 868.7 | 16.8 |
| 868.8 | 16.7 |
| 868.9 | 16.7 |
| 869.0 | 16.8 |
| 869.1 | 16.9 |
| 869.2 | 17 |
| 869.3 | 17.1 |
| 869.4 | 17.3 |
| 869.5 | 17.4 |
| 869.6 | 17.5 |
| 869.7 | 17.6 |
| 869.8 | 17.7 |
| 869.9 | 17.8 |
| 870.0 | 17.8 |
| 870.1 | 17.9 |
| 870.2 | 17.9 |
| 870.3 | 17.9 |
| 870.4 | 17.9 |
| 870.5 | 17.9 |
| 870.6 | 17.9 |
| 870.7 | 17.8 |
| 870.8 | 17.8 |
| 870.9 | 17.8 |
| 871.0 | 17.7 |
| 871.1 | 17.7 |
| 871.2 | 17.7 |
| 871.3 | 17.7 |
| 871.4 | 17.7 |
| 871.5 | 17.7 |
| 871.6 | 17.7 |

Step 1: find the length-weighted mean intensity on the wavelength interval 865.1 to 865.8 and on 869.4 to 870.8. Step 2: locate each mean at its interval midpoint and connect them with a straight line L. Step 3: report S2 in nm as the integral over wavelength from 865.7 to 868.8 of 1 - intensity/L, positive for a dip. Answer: 0.090 nm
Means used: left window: 17.4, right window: 17.8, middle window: 17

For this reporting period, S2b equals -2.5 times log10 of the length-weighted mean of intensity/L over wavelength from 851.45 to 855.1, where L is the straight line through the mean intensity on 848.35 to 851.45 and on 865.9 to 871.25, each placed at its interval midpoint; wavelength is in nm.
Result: 0.035 mag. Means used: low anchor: 16.9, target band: 16.4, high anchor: 17.3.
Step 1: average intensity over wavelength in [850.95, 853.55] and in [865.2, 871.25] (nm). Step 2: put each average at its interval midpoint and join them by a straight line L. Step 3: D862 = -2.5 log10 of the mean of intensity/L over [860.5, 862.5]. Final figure -0.04 mag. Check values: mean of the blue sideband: 17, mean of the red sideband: 17.3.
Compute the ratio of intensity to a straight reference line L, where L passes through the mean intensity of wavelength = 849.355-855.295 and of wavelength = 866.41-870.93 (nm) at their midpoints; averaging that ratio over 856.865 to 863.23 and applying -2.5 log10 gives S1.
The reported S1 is -0.05 mag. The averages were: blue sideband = 16.6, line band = 17.8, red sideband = 17.4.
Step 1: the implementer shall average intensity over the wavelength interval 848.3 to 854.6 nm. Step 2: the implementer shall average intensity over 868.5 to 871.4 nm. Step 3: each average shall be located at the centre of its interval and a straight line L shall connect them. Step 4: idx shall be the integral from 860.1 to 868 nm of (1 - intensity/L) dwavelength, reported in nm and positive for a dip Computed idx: -0.236 nm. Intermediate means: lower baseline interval 16.7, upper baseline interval 17.5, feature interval 17.7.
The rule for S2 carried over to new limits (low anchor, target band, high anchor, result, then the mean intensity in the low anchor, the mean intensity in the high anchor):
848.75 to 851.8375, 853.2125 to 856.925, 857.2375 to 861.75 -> 0.12 nm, 16.9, 17.7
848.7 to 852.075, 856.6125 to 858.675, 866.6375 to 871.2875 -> -0.08 nm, 16.9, 17.4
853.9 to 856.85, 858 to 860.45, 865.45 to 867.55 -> -0.12 nm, 16.8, 17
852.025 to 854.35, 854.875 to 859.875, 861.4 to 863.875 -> -0.11 nm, 16.5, 18.1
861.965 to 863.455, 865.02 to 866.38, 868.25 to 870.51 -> 0.07 nm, 18.2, 17.3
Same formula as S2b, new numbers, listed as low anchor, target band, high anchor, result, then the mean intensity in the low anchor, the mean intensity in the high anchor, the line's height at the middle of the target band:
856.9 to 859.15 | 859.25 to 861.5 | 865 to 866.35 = -0.02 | 17.7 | 17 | 17.5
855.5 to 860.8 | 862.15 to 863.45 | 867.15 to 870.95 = -0.04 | 17.7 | 17.4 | 17.6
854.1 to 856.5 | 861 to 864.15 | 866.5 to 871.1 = -0.06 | 16.8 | 17.4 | 17.1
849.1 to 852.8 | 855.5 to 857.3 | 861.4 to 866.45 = -0.03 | 16.8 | 17.8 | 17.3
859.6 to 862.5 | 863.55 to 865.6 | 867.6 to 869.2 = -0.04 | 17.8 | 17.1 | 17.5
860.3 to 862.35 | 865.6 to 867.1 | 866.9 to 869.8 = 0.05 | 17.8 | 17.3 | 17.4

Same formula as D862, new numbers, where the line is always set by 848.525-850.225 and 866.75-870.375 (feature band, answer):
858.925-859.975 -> -0.041 mag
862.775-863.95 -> -0.068 mag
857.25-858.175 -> -0.045 mag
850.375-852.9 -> -0.013 mag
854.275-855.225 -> 0.056 mag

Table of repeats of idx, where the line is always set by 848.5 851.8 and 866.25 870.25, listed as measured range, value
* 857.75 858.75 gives -0.032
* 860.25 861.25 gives -0.039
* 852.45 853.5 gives -0.008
